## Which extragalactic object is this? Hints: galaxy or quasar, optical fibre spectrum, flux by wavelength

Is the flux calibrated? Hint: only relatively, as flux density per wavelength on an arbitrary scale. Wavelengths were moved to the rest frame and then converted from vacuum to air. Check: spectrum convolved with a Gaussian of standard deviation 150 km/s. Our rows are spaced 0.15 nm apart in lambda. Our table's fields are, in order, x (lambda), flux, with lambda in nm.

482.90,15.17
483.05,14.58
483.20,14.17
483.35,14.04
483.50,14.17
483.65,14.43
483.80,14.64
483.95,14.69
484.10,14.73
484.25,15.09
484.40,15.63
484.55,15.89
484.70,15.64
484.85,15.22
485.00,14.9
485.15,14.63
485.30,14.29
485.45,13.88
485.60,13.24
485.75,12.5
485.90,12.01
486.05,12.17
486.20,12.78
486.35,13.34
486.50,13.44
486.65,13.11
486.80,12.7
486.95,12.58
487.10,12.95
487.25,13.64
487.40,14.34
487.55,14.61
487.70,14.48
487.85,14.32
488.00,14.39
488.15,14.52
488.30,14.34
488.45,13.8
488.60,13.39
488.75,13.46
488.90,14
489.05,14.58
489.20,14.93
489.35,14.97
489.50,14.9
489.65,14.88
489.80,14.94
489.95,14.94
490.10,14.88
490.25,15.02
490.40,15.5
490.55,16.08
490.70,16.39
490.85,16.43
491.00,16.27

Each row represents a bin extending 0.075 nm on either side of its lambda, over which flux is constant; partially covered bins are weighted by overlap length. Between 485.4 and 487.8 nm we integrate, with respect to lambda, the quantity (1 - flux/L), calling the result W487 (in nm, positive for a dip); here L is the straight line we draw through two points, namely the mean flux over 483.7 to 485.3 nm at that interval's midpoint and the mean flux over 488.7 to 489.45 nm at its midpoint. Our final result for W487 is 0.248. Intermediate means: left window 15.1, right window 14.4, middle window 13.2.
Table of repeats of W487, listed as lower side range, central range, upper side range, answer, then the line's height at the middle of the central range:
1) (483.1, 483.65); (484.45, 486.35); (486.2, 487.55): -0.033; 13.7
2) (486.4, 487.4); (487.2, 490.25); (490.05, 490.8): -0.002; 14.4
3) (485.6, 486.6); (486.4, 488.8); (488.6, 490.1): -0.028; 13.6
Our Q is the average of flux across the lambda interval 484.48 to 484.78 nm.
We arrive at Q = 15.8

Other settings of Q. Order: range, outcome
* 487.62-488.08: 14.4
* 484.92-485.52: 14.4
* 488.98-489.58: 14.8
